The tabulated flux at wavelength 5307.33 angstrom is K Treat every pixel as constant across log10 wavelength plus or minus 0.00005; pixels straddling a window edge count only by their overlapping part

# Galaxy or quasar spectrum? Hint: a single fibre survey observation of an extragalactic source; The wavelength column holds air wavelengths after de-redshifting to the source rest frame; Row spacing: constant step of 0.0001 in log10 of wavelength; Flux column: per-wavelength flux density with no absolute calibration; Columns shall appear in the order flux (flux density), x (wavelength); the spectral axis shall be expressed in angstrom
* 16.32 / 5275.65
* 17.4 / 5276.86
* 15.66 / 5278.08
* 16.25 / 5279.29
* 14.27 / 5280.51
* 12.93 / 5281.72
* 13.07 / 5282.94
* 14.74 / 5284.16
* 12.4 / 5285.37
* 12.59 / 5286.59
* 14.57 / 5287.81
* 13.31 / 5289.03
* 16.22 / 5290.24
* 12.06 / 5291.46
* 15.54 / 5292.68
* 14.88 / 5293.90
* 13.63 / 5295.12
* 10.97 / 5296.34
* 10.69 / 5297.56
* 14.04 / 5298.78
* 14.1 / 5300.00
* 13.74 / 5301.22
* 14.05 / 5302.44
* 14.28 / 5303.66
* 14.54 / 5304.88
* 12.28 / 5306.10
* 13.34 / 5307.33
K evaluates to 13.34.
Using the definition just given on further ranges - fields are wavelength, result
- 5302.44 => 14.05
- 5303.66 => 14.28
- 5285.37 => 12.4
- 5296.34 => 10.97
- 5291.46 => 12.06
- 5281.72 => 12.93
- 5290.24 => 16.22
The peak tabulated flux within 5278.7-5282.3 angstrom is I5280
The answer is 16.25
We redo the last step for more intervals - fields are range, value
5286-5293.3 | 16.22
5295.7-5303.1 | 14.1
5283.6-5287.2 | 14.74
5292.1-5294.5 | 15.54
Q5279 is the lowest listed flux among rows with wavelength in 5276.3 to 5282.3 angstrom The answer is 12.93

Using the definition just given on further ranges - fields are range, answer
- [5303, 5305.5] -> 14.28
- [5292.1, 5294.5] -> 14.88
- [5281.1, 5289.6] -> 12.4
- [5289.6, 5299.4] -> 10.69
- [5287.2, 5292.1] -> 12.06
